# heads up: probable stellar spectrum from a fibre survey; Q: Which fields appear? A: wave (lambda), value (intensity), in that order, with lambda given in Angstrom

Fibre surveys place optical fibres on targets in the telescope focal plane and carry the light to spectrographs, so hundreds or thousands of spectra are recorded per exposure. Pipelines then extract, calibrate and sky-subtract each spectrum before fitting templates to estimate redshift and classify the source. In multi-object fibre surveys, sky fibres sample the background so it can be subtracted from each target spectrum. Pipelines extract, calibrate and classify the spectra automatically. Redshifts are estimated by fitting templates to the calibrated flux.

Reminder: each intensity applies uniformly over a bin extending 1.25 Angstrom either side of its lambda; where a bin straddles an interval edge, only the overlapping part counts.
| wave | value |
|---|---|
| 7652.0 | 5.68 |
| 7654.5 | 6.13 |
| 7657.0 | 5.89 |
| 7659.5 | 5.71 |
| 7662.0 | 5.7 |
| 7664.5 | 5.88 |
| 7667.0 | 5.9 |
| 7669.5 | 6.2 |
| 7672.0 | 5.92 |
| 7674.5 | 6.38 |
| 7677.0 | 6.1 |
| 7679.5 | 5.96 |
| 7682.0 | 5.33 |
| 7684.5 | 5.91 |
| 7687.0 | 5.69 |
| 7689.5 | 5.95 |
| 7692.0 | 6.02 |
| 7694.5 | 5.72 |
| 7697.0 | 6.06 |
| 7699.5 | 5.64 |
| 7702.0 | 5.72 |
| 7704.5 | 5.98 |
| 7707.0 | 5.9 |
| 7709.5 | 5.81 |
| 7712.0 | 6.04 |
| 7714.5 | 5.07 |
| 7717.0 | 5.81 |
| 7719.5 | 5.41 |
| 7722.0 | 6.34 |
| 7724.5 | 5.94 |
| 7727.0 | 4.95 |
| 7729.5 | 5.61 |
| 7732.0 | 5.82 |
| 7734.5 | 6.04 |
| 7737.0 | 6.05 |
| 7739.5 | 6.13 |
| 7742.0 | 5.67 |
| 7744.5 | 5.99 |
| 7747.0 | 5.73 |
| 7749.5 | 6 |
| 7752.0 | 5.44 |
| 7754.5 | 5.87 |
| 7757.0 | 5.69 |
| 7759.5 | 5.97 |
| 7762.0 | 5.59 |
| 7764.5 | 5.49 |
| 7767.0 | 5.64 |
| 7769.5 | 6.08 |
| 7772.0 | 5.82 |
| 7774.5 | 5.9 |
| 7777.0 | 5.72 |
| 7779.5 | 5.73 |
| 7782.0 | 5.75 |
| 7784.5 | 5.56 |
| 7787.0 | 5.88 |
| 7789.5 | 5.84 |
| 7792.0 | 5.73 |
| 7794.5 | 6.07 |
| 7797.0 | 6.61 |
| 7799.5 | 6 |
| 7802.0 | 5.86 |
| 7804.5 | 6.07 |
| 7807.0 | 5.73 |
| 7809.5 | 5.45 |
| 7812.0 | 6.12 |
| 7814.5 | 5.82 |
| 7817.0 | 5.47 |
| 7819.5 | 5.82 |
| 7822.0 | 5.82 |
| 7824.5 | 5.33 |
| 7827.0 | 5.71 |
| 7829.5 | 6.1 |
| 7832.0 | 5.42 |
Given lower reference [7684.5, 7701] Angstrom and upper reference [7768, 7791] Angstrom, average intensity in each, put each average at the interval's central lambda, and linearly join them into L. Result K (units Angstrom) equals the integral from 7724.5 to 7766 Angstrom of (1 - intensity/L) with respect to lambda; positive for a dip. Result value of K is 0.5 Angstrom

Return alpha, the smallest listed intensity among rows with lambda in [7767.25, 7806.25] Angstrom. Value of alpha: 5.56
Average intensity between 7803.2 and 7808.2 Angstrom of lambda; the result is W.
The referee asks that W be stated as 5.9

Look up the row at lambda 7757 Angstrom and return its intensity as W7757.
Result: 5.69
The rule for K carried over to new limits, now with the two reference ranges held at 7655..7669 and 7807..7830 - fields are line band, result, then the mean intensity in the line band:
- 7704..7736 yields 0.34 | 5.74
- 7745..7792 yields 0.02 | 5.76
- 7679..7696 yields 0.11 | 5.79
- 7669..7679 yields -0.49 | 6.13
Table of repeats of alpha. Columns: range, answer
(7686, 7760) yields 4.95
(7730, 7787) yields 5.44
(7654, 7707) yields 5.33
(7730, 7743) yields 5.67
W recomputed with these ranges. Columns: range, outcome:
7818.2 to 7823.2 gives 5.82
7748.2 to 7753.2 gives 5.72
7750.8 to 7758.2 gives 5.67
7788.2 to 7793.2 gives 5.79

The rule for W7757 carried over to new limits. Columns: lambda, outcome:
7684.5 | 5.91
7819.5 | 5.82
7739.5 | 6.13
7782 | 5.75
